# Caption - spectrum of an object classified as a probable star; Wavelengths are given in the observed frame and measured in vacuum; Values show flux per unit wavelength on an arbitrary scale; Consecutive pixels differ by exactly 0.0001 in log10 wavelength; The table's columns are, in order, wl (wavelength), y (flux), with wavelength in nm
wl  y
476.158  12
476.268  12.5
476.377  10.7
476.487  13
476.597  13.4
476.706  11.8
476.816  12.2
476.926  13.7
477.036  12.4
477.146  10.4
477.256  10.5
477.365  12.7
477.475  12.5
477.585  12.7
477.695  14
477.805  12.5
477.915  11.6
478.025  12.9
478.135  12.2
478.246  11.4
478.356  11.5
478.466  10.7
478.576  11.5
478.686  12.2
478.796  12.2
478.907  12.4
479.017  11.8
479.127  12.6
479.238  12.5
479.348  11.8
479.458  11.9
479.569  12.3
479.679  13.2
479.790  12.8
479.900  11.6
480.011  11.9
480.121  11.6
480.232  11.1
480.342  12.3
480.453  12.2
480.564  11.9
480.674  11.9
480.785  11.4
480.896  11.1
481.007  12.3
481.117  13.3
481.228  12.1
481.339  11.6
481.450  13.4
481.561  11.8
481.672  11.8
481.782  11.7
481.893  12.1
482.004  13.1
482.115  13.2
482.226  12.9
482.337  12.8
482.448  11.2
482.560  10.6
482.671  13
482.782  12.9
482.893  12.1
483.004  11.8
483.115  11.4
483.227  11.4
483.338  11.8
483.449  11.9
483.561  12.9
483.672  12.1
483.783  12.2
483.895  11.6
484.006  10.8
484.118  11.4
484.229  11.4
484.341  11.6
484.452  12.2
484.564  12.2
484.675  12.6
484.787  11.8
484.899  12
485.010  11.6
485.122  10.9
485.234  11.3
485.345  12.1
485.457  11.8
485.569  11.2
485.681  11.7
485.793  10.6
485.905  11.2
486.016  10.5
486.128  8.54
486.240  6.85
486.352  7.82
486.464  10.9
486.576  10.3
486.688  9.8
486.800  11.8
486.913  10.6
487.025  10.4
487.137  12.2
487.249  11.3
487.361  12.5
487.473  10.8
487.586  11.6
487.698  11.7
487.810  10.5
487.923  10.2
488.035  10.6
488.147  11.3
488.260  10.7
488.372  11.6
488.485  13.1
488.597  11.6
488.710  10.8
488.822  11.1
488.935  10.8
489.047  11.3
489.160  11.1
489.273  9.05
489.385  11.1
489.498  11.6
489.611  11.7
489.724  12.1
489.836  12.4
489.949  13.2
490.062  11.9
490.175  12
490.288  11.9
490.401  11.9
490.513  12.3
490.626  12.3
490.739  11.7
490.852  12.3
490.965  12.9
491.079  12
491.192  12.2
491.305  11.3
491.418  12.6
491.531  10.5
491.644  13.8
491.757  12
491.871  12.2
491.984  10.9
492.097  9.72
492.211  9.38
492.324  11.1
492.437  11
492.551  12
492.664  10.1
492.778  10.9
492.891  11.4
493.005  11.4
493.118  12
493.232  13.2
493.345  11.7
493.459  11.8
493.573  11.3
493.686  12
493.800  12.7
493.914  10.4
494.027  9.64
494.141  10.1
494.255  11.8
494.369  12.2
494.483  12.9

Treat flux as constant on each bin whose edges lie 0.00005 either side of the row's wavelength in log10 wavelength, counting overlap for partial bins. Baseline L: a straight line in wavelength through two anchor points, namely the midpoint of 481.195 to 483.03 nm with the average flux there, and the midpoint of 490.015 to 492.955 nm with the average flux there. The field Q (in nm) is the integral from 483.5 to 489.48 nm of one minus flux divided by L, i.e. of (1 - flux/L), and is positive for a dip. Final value 0.42 nm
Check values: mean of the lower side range 12.3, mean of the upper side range 11.6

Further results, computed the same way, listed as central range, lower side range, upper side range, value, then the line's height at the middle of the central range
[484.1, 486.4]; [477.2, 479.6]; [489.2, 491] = 0.18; 12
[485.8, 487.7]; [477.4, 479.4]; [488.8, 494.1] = 0.21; 11.8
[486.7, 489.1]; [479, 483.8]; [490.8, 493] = 0.10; 11.7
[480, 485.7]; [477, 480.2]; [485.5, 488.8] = -0.26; 11.4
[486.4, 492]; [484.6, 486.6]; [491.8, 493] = -0.35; 10.8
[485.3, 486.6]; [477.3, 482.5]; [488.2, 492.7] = 0.17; 11.8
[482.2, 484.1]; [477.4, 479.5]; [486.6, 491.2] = -0.01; 11.9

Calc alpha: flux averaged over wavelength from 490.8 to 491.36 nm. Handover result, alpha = 12.1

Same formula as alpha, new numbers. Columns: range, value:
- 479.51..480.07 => 12.3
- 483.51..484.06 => 11.9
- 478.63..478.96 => 12.3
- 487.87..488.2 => 10.7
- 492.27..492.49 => 11.1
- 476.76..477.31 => 11.8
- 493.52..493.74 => 11.7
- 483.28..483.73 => 12.2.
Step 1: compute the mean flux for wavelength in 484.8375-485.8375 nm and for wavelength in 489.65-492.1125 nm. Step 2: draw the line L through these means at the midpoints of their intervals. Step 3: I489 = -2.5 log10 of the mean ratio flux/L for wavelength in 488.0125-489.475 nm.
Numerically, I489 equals 0.07 mag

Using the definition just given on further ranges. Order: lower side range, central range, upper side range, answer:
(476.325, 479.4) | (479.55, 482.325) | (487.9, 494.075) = -0.02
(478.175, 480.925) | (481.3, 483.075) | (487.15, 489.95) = -0.05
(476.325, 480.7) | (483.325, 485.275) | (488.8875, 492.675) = 0.01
